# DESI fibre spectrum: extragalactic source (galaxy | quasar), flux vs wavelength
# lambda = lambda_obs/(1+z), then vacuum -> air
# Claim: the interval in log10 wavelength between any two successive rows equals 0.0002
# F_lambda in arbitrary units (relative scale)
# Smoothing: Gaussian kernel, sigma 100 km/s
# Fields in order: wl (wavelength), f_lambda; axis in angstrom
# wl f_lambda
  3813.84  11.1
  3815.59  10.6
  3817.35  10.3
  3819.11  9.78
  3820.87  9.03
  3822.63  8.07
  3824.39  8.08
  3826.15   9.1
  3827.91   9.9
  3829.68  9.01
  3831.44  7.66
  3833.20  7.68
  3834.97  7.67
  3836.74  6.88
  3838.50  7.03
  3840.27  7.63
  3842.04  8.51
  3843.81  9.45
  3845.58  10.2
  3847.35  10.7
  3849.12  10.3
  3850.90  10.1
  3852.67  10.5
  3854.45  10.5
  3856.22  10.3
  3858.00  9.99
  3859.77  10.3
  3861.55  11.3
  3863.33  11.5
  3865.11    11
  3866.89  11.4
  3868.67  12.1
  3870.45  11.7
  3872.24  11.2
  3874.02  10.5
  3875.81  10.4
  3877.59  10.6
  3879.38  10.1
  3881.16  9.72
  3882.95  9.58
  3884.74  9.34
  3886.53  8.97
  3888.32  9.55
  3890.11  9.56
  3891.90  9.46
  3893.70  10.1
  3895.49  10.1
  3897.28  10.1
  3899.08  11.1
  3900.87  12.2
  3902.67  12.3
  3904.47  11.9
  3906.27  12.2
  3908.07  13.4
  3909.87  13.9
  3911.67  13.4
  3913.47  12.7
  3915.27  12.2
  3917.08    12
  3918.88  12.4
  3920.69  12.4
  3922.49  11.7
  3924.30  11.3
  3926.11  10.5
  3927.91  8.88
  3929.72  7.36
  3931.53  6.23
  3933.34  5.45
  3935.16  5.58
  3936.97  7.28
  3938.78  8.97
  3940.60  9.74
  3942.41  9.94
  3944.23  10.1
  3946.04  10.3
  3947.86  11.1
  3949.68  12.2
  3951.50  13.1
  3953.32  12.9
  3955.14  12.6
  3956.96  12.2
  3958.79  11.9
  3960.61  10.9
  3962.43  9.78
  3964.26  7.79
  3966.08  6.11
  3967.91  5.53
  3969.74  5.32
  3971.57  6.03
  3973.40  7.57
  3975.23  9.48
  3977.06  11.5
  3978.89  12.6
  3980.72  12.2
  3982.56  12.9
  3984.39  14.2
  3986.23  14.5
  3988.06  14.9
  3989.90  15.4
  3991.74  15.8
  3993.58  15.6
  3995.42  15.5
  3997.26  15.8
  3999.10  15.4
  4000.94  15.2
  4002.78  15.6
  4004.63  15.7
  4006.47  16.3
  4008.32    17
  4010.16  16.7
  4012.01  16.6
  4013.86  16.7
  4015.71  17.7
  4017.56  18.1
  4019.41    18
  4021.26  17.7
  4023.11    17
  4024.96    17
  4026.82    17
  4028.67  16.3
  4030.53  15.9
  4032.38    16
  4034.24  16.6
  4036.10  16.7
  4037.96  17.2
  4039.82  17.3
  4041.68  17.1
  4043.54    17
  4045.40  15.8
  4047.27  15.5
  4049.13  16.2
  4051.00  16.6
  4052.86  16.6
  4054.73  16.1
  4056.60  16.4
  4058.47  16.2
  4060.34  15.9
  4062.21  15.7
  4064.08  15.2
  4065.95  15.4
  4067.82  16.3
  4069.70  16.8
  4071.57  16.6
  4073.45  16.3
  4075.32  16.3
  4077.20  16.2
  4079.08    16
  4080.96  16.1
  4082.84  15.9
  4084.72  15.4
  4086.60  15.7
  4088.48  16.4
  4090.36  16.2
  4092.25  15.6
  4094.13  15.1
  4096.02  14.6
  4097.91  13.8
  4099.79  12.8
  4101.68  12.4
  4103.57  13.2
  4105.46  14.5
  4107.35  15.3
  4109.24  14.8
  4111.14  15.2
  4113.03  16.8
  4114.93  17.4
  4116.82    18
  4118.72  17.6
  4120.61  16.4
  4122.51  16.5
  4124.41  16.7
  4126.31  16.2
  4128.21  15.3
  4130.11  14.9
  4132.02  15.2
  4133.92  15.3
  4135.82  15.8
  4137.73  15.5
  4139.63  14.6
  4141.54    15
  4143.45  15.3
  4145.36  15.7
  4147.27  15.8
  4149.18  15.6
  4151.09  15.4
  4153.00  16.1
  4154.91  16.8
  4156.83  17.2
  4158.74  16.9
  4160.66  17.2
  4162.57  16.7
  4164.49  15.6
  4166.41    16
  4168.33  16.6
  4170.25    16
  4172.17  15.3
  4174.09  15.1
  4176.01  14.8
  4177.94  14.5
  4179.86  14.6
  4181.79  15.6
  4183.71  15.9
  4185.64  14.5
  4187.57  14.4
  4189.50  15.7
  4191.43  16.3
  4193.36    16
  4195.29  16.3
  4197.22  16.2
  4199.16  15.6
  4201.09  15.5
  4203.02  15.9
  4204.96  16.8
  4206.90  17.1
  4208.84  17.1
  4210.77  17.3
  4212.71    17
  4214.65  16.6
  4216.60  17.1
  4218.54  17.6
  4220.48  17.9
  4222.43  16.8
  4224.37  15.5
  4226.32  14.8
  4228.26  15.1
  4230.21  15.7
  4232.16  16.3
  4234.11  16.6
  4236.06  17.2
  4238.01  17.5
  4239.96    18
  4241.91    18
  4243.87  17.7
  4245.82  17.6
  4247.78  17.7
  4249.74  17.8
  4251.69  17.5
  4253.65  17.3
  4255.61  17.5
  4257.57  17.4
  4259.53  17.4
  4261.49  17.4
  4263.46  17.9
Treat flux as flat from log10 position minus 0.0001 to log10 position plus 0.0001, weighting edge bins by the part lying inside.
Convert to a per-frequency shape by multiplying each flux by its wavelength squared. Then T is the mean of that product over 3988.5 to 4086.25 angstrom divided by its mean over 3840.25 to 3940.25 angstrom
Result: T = 1.7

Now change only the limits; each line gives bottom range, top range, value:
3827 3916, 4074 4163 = 1.71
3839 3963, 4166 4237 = 1.76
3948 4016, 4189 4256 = 1.47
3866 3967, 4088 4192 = 1.65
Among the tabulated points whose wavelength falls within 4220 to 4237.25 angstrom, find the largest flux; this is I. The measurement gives 17.9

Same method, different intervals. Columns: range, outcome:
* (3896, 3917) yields 13.9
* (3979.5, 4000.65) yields 15.8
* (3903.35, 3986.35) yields 14.5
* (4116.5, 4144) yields 18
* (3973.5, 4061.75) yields 18.1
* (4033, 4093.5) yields 17.3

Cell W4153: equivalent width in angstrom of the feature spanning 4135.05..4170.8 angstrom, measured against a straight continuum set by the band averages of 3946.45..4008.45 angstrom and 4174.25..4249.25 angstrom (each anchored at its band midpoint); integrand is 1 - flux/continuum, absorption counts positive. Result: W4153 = -1.6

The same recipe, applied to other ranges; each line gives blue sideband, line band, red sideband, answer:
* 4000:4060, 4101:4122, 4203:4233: 1.2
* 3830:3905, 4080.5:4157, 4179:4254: -4.5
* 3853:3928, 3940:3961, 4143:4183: 1.2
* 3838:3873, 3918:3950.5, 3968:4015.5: 7.3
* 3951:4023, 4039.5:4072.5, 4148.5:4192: -4.6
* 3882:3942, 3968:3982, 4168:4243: 3.0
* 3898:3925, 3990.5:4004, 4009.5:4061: -0.2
